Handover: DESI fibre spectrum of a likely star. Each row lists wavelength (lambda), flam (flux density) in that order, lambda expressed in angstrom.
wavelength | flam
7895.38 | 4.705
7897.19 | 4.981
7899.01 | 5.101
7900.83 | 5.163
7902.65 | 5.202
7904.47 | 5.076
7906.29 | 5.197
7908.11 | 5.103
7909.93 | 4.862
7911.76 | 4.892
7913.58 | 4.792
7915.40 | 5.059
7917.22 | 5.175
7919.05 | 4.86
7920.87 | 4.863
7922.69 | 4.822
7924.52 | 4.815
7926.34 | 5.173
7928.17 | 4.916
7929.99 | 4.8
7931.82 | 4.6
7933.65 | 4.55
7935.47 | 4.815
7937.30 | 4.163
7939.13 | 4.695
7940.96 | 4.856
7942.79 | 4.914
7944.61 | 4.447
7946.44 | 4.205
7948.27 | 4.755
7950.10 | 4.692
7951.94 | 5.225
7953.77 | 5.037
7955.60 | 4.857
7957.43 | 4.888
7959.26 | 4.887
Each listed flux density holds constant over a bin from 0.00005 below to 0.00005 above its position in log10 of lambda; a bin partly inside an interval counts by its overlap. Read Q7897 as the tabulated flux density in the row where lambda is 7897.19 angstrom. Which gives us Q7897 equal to 4.981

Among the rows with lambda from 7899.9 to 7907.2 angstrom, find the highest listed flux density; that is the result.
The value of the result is 5.202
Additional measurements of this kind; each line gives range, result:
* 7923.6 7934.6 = 5.173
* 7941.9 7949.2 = 4.914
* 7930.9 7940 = 4.815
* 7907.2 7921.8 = 5.175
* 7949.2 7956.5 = 5.225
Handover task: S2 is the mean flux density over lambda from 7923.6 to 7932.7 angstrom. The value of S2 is 4.86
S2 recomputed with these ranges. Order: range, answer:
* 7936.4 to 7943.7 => 4.66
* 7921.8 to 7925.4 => 4.81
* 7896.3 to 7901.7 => 5.08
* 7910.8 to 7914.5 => 4.84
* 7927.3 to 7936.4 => 4.74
